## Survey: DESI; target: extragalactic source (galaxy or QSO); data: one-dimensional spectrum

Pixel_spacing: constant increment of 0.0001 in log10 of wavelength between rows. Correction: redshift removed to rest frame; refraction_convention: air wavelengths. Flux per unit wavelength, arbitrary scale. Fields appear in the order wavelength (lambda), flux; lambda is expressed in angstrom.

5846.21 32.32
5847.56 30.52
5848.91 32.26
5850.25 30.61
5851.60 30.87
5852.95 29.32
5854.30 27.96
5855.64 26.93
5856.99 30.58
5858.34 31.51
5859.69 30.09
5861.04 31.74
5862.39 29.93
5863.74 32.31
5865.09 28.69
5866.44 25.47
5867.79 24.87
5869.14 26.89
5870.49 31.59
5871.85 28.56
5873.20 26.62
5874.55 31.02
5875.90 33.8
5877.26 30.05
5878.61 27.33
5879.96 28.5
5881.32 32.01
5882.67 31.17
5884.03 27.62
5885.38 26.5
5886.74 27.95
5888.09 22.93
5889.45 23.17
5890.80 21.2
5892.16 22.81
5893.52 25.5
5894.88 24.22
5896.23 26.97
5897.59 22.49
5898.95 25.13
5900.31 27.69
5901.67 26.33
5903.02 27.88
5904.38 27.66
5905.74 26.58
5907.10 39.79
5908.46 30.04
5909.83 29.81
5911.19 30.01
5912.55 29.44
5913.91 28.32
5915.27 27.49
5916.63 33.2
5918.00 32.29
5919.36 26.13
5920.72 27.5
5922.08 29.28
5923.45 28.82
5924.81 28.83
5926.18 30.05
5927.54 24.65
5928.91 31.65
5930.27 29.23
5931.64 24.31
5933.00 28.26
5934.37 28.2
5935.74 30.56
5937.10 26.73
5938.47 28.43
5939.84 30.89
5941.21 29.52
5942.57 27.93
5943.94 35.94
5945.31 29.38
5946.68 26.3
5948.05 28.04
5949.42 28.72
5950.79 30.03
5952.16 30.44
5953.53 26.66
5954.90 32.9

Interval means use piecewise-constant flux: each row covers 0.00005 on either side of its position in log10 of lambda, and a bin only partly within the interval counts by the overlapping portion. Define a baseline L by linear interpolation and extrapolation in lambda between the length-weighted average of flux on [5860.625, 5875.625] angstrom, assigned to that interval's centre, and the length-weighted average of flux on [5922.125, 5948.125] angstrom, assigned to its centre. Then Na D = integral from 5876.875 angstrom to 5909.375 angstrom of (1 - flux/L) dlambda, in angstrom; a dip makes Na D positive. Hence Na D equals 2.0 angstrom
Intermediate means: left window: 29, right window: 28.9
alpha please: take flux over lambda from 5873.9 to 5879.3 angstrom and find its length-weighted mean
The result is 30.6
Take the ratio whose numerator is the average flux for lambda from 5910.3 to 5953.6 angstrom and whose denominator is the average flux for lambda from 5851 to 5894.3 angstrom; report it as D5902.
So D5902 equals 1.0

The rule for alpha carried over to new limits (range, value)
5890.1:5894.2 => 23.2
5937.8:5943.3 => 29.3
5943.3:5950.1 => 29.6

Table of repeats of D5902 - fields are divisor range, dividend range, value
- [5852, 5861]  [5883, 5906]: 0.86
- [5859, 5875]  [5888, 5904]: 0.86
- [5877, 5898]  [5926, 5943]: 1.08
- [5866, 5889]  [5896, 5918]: 1.02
